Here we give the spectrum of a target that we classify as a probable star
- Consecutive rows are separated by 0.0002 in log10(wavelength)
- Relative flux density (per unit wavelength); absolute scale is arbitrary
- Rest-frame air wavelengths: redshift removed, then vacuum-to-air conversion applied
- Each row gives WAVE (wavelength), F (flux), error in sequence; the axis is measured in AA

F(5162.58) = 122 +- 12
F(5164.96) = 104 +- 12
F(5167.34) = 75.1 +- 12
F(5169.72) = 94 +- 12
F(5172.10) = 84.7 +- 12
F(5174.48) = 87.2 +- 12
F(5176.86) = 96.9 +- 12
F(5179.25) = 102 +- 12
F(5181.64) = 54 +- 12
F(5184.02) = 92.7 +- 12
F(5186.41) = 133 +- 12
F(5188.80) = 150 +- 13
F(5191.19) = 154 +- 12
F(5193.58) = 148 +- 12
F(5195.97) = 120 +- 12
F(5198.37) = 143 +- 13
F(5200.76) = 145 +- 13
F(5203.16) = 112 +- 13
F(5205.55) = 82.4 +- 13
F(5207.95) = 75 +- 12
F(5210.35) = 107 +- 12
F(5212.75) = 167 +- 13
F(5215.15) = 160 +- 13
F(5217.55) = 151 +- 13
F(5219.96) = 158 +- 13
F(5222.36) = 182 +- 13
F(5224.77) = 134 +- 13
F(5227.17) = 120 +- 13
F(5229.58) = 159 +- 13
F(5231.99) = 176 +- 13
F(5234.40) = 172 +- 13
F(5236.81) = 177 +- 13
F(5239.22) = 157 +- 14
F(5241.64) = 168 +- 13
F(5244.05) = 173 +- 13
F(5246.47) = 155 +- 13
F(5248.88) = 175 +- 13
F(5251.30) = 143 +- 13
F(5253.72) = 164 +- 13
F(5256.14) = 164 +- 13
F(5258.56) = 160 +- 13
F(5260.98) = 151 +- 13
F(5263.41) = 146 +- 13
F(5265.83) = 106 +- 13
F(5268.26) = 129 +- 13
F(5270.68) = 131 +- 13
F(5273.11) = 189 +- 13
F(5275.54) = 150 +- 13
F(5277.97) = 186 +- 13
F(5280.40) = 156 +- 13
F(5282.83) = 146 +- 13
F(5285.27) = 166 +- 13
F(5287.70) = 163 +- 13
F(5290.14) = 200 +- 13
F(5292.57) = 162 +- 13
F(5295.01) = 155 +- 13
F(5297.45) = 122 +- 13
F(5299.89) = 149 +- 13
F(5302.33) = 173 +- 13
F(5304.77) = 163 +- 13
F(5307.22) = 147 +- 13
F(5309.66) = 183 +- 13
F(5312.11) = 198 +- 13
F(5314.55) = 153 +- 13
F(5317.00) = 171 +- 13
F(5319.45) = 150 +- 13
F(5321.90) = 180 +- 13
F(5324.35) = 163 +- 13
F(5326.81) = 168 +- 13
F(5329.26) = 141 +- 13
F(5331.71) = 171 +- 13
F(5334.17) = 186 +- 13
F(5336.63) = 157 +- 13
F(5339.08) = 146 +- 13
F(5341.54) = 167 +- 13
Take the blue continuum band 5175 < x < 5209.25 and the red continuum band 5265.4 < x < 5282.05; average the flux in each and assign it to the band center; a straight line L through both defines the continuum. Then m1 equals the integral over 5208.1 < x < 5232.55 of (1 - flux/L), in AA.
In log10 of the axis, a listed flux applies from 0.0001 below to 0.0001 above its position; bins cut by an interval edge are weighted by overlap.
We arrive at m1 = -3.9 AA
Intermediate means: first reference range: 114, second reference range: 152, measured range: 147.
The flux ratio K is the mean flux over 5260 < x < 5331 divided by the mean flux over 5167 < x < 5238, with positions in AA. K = 1.24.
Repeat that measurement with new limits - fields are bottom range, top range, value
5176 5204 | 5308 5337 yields 1.39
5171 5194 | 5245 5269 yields 1.37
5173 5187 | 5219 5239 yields 1.73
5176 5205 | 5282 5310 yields 1.33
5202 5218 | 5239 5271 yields 1.26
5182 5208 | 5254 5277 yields 1.21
